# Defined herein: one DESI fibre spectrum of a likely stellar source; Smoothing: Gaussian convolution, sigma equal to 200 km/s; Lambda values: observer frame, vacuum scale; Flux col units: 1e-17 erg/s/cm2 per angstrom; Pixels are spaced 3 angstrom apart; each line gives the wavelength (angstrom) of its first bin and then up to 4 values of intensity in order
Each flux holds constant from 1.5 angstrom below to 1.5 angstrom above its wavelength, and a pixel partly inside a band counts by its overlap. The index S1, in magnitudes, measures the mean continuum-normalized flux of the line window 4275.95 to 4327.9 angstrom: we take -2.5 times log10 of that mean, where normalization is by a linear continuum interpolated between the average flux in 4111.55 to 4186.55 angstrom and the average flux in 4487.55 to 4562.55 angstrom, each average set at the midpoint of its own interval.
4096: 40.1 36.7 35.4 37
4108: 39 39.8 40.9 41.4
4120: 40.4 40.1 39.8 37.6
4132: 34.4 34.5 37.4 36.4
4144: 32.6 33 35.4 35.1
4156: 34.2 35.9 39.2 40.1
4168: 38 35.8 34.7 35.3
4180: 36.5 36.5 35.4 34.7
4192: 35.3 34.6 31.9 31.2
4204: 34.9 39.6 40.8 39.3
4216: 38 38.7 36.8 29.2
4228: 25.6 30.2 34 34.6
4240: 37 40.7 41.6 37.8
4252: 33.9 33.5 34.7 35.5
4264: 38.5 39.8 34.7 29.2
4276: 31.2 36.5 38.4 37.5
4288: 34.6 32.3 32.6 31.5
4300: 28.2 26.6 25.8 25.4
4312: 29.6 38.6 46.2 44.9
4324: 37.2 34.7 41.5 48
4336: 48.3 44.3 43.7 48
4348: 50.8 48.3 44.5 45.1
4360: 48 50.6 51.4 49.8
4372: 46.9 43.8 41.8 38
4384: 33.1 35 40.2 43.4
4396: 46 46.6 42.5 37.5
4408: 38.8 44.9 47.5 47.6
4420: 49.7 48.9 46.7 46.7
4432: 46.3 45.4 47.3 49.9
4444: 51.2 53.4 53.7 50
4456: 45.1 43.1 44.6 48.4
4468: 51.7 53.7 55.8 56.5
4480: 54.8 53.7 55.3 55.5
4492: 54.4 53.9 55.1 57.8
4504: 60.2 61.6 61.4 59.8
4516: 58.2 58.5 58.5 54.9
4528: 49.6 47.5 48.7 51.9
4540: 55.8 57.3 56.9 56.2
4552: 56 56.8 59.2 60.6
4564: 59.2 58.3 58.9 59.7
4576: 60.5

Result 0.297 mag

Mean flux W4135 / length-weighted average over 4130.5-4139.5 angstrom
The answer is 35.4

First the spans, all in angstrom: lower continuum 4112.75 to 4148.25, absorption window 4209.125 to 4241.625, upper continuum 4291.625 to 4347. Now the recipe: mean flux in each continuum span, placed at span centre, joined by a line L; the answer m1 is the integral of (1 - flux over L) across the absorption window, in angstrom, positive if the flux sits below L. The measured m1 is 2.3 angstrom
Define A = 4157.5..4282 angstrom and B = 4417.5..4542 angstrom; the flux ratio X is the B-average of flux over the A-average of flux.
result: 1.5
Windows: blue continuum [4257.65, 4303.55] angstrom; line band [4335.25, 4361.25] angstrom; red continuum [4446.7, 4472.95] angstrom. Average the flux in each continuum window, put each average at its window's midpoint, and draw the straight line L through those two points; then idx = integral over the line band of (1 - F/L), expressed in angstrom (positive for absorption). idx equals -4.6 angstrom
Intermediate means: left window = 34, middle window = 46.7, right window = 49.2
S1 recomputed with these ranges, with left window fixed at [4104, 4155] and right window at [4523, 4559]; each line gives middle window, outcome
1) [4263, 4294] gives 0.23 mag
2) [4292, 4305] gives 0.43 mag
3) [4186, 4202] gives 0.18 mag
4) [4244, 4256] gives 0.14 mag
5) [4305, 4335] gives 0.20 mag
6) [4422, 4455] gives 0.02 mag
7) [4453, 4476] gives 0.04 mag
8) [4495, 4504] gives -0.08 mag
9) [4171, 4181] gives 0.11 mag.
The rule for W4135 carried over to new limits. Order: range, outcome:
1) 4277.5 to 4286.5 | 37.5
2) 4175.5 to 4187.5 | 35.9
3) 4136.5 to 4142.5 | 36.9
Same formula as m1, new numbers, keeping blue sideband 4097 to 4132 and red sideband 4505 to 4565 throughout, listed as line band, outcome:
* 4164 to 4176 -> 1.2 angstrom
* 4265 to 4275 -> 2.4 angstrom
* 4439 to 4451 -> 0.2 angstrom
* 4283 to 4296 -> 3.3 angstrom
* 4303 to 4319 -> 5.1 angstrom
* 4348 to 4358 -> 0.4 angstrom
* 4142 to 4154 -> 1.8 angstrom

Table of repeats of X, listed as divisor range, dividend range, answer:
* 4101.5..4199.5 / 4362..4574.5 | 1.39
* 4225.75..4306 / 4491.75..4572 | 1.66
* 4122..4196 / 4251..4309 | 0.92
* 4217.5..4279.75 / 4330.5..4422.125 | 1.28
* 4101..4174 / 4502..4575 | 1.53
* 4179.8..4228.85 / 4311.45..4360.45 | 1.24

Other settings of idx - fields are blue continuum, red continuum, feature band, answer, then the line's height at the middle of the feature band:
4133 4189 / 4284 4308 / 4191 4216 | -1.33 angstrom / 34.3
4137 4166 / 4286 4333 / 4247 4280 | -0.23 angstrom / 34.9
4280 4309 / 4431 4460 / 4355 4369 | -3.36 angstrom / 39.3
